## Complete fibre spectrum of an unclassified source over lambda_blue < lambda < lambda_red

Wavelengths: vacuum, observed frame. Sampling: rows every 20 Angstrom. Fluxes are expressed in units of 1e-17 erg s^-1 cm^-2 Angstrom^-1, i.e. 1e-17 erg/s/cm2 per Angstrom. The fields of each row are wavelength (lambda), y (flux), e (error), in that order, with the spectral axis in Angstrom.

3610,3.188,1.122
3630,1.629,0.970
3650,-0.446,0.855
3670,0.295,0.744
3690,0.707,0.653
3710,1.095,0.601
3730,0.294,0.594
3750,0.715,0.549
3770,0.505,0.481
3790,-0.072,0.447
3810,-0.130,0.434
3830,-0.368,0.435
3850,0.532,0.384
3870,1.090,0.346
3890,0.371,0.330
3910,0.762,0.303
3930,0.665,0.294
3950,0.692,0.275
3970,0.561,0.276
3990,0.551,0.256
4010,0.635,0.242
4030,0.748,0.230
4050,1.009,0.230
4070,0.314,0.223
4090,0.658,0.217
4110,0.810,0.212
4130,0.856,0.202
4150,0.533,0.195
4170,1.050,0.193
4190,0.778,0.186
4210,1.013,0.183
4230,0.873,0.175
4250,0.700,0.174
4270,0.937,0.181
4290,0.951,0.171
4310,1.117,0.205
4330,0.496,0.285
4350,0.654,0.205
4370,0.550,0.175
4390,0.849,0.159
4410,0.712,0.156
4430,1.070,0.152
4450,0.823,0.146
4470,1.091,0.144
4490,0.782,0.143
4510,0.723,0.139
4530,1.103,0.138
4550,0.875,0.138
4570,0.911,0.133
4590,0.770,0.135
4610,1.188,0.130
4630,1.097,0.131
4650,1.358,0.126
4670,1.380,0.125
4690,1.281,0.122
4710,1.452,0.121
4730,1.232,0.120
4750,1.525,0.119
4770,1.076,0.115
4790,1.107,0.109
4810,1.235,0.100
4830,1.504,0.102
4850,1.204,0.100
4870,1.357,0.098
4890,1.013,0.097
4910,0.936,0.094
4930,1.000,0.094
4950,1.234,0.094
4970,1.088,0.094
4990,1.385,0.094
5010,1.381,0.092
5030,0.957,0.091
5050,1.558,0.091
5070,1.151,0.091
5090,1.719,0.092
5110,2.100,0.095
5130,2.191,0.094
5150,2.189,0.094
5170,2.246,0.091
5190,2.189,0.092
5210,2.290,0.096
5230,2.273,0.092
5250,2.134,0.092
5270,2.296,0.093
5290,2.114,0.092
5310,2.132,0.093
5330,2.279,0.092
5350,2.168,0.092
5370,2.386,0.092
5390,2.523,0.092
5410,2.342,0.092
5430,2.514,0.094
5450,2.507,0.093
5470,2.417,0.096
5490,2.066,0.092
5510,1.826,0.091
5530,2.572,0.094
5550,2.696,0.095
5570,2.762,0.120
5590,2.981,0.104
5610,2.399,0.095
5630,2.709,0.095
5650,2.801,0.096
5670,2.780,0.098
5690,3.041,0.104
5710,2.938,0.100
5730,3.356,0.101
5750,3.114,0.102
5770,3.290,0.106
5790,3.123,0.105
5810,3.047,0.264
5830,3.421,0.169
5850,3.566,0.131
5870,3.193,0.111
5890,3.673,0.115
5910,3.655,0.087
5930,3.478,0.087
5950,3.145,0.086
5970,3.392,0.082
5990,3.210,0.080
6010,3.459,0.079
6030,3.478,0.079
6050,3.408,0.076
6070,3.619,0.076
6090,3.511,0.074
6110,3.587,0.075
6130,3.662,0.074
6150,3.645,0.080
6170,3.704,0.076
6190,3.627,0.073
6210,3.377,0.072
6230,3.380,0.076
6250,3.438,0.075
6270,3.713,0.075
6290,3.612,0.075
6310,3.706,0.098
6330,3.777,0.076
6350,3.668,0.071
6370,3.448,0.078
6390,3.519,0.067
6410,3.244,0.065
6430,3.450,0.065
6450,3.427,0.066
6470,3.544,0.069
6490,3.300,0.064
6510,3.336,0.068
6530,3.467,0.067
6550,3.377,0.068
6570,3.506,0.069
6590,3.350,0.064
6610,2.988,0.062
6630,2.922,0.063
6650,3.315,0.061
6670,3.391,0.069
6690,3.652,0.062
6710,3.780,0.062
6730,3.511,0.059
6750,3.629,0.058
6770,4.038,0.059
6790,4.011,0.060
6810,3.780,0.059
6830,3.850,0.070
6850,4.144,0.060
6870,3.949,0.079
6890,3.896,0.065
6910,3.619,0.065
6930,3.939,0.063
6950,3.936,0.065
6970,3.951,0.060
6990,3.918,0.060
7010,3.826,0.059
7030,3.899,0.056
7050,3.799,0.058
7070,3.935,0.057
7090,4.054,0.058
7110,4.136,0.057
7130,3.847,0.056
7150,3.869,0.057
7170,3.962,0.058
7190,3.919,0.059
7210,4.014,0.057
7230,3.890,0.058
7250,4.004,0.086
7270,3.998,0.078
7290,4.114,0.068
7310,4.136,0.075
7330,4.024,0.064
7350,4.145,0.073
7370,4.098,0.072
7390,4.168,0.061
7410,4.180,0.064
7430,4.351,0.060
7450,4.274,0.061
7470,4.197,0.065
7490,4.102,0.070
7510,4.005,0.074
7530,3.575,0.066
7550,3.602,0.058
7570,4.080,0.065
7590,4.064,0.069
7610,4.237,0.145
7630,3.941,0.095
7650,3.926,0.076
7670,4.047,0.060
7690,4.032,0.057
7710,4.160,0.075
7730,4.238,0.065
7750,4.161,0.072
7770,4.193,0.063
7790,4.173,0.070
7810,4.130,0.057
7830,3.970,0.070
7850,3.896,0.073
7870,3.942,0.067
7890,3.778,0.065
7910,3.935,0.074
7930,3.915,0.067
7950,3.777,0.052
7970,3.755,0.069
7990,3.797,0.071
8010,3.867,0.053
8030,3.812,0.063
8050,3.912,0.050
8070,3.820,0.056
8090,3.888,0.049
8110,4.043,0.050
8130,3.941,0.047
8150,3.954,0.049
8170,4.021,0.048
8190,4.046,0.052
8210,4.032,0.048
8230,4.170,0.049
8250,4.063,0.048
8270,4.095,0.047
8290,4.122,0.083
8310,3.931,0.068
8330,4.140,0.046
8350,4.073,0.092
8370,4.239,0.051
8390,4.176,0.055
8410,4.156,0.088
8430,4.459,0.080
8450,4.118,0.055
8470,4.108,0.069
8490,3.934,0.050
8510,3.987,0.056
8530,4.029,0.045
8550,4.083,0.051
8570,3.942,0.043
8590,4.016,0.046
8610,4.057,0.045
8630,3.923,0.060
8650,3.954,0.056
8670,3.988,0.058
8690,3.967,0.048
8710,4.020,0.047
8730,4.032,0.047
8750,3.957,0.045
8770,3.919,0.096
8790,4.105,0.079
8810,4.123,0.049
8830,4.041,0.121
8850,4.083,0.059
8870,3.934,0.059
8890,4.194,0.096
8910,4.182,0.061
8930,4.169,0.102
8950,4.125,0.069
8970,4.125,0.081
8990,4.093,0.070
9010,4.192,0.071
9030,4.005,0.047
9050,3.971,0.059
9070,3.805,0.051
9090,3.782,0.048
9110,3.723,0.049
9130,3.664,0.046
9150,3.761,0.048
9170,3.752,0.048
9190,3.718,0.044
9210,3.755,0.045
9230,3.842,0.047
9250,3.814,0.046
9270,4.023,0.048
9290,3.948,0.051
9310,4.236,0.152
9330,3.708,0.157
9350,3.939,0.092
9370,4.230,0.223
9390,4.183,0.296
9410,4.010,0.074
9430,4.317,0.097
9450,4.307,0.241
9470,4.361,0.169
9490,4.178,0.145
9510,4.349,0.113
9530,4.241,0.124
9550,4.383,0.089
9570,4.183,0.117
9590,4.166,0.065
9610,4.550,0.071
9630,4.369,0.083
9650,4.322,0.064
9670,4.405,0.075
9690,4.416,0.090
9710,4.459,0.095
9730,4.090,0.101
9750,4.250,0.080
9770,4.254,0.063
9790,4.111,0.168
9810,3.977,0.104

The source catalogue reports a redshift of 0.28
